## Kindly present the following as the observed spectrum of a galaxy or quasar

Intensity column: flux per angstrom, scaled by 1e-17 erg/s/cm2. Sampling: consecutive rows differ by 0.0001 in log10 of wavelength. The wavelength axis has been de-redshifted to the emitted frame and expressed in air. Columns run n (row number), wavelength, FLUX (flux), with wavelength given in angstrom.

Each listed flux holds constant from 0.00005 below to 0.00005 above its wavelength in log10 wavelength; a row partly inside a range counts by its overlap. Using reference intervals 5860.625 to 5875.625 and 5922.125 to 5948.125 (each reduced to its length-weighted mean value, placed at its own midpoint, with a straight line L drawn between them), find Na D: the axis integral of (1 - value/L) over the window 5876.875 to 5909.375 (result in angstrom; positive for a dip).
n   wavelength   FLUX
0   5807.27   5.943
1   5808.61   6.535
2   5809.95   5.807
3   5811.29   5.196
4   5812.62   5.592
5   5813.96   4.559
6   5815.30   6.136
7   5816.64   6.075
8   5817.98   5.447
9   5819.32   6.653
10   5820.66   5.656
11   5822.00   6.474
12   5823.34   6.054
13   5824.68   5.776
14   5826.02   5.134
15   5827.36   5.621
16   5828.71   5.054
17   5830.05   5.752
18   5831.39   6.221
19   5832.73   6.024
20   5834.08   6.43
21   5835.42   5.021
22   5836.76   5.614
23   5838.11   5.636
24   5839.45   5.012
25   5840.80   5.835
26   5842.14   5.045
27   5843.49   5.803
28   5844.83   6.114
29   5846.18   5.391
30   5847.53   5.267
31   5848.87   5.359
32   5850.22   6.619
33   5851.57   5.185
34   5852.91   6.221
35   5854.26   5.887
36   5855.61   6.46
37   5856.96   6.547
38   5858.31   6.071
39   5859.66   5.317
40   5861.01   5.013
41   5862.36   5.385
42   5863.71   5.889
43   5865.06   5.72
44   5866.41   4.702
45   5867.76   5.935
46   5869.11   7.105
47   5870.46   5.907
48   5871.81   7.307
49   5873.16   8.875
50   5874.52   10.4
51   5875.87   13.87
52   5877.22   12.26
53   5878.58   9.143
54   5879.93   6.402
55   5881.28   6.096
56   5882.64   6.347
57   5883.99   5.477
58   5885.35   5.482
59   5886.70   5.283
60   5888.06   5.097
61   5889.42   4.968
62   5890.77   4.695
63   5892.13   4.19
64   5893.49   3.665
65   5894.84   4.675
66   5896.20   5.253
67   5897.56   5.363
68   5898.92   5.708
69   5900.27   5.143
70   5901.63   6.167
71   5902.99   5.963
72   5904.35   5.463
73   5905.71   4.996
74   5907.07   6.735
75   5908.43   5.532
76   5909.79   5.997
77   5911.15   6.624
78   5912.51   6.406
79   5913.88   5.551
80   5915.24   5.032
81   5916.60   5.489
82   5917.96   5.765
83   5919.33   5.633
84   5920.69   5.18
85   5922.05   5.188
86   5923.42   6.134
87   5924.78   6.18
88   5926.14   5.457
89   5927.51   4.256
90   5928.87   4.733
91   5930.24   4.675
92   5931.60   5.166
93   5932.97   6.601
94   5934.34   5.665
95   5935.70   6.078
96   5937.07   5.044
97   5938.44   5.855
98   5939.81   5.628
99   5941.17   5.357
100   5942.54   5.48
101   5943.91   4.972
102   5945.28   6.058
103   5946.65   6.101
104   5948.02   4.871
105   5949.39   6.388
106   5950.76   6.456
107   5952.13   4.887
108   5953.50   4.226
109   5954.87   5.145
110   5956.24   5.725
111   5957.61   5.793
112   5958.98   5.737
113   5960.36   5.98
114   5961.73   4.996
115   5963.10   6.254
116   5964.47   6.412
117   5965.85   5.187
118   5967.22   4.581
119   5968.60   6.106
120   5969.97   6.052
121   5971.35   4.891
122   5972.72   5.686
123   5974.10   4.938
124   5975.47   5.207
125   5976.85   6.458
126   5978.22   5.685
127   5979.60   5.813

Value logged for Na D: 2.9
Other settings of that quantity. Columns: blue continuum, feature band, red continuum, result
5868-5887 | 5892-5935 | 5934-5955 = 7.18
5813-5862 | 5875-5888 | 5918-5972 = -4.79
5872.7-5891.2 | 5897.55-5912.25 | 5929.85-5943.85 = 1.84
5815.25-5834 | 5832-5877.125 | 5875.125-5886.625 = 4.45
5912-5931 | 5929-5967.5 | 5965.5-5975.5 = -1.27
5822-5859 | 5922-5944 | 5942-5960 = 0.44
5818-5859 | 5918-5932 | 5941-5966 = 0.89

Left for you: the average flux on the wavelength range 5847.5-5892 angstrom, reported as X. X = 6.54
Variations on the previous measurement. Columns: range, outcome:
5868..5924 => 6.25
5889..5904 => 5.08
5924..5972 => 5.52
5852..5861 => 5.98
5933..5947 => 5.66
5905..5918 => 5.81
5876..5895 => 6.25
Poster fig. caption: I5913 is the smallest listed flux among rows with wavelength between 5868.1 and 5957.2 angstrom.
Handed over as 3.665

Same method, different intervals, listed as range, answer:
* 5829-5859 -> 5.012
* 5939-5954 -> 4.226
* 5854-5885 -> 4.702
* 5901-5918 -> 4.996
